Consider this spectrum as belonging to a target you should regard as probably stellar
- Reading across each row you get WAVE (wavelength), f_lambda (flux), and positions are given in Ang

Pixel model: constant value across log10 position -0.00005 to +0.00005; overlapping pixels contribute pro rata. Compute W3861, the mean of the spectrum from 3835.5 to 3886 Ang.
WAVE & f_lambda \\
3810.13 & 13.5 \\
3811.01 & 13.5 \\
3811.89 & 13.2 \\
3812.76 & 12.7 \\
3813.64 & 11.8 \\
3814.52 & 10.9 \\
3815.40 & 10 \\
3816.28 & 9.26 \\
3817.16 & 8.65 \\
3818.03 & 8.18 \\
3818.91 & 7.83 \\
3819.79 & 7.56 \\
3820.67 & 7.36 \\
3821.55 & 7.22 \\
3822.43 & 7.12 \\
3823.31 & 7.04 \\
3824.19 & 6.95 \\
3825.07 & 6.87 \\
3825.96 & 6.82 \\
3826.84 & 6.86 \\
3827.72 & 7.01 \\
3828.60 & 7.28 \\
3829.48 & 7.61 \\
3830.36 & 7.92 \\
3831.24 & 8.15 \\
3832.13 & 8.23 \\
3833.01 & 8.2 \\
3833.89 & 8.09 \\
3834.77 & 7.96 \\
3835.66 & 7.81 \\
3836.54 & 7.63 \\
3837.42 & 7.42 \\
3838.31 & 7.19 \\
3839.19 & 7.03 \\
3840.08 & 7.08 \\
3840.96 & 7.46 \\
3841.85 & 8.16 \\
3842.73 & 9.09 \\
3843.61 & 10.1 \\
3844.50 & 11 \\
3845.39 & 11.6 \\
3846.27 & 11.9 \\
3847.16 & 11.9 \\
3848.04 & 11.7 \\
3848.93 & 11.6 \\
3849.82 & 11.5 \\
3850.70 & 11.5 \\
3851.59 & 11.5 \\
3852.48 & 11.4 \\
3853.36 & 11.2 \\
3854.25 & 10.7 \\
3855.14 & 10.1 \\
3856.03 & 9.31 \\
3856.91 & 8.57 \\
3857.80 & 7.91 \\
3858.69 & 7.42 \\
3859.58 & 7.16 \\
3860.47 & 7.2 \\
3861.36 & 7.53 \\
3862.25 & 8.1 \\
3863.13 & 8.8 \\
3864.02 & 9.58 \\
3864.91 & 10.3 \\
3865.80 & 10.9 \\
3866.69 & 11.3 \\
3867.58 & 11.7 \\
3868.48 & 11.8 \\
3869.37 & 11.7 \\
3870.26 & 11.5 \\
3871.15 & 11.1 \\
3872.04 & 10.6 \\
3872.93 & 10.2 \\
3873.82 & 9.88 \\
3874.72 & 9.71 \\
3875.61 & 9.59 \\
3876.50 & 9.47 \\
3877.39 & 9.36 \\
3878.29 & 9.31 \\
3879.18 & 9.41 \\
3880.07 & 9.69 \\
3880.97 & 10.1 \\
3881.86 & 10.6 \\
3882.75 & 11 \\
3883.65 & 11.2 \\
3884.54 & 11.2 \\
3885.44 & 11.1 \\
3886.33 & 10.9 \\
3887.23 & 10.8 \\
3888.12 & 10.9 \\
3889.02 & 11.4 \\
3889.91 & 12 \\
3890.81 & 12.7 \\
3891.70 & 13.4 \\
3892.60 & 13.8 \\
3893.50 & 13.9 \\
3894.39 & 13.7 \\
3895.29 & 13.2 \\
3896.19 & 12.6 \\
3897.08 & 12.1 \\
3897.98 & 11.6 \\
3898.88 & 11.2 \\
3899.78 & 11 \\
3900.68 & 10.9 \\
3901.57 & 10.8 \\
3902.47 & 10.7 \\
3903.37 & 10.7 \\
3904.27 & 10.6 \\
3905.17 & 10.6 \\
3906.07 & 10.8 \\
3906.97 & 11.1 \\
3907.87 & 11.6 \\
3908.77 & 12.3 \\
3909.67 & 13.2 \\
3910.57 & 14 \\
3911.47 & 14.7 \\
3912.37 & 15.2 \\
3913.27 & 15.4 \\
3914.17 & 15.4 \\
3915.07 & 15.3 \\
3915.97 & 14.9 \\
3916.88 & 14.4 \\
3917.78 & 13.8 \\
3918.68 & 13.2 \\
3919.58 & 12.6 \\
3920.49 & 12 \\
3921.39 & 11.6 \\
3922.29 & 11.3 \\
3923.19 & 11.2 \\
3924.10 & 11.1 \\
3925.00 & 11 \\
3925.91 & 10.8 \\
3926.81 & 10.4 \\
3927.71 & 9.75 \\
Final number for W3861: 9.86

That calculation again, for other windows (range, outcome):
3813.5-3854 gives 8.83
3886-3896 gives 12.4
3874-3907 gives 11.2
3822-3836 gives 7.49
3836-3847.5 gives 9.01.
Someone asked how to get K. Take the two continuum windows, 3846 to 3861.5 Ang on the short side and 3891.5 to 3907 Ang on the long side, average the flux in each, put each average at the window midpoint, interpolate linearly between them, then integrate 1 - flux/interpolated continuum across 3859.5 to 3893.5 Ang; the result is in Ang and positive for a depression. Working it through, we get 1.3 Ang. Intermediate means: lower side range 10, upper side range 11.8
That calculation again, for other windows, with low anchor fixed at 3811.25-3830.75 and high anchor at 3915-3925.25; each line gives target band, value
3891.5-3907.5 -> 0.0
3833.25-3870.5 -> 0.8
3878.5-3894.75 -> -0.3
